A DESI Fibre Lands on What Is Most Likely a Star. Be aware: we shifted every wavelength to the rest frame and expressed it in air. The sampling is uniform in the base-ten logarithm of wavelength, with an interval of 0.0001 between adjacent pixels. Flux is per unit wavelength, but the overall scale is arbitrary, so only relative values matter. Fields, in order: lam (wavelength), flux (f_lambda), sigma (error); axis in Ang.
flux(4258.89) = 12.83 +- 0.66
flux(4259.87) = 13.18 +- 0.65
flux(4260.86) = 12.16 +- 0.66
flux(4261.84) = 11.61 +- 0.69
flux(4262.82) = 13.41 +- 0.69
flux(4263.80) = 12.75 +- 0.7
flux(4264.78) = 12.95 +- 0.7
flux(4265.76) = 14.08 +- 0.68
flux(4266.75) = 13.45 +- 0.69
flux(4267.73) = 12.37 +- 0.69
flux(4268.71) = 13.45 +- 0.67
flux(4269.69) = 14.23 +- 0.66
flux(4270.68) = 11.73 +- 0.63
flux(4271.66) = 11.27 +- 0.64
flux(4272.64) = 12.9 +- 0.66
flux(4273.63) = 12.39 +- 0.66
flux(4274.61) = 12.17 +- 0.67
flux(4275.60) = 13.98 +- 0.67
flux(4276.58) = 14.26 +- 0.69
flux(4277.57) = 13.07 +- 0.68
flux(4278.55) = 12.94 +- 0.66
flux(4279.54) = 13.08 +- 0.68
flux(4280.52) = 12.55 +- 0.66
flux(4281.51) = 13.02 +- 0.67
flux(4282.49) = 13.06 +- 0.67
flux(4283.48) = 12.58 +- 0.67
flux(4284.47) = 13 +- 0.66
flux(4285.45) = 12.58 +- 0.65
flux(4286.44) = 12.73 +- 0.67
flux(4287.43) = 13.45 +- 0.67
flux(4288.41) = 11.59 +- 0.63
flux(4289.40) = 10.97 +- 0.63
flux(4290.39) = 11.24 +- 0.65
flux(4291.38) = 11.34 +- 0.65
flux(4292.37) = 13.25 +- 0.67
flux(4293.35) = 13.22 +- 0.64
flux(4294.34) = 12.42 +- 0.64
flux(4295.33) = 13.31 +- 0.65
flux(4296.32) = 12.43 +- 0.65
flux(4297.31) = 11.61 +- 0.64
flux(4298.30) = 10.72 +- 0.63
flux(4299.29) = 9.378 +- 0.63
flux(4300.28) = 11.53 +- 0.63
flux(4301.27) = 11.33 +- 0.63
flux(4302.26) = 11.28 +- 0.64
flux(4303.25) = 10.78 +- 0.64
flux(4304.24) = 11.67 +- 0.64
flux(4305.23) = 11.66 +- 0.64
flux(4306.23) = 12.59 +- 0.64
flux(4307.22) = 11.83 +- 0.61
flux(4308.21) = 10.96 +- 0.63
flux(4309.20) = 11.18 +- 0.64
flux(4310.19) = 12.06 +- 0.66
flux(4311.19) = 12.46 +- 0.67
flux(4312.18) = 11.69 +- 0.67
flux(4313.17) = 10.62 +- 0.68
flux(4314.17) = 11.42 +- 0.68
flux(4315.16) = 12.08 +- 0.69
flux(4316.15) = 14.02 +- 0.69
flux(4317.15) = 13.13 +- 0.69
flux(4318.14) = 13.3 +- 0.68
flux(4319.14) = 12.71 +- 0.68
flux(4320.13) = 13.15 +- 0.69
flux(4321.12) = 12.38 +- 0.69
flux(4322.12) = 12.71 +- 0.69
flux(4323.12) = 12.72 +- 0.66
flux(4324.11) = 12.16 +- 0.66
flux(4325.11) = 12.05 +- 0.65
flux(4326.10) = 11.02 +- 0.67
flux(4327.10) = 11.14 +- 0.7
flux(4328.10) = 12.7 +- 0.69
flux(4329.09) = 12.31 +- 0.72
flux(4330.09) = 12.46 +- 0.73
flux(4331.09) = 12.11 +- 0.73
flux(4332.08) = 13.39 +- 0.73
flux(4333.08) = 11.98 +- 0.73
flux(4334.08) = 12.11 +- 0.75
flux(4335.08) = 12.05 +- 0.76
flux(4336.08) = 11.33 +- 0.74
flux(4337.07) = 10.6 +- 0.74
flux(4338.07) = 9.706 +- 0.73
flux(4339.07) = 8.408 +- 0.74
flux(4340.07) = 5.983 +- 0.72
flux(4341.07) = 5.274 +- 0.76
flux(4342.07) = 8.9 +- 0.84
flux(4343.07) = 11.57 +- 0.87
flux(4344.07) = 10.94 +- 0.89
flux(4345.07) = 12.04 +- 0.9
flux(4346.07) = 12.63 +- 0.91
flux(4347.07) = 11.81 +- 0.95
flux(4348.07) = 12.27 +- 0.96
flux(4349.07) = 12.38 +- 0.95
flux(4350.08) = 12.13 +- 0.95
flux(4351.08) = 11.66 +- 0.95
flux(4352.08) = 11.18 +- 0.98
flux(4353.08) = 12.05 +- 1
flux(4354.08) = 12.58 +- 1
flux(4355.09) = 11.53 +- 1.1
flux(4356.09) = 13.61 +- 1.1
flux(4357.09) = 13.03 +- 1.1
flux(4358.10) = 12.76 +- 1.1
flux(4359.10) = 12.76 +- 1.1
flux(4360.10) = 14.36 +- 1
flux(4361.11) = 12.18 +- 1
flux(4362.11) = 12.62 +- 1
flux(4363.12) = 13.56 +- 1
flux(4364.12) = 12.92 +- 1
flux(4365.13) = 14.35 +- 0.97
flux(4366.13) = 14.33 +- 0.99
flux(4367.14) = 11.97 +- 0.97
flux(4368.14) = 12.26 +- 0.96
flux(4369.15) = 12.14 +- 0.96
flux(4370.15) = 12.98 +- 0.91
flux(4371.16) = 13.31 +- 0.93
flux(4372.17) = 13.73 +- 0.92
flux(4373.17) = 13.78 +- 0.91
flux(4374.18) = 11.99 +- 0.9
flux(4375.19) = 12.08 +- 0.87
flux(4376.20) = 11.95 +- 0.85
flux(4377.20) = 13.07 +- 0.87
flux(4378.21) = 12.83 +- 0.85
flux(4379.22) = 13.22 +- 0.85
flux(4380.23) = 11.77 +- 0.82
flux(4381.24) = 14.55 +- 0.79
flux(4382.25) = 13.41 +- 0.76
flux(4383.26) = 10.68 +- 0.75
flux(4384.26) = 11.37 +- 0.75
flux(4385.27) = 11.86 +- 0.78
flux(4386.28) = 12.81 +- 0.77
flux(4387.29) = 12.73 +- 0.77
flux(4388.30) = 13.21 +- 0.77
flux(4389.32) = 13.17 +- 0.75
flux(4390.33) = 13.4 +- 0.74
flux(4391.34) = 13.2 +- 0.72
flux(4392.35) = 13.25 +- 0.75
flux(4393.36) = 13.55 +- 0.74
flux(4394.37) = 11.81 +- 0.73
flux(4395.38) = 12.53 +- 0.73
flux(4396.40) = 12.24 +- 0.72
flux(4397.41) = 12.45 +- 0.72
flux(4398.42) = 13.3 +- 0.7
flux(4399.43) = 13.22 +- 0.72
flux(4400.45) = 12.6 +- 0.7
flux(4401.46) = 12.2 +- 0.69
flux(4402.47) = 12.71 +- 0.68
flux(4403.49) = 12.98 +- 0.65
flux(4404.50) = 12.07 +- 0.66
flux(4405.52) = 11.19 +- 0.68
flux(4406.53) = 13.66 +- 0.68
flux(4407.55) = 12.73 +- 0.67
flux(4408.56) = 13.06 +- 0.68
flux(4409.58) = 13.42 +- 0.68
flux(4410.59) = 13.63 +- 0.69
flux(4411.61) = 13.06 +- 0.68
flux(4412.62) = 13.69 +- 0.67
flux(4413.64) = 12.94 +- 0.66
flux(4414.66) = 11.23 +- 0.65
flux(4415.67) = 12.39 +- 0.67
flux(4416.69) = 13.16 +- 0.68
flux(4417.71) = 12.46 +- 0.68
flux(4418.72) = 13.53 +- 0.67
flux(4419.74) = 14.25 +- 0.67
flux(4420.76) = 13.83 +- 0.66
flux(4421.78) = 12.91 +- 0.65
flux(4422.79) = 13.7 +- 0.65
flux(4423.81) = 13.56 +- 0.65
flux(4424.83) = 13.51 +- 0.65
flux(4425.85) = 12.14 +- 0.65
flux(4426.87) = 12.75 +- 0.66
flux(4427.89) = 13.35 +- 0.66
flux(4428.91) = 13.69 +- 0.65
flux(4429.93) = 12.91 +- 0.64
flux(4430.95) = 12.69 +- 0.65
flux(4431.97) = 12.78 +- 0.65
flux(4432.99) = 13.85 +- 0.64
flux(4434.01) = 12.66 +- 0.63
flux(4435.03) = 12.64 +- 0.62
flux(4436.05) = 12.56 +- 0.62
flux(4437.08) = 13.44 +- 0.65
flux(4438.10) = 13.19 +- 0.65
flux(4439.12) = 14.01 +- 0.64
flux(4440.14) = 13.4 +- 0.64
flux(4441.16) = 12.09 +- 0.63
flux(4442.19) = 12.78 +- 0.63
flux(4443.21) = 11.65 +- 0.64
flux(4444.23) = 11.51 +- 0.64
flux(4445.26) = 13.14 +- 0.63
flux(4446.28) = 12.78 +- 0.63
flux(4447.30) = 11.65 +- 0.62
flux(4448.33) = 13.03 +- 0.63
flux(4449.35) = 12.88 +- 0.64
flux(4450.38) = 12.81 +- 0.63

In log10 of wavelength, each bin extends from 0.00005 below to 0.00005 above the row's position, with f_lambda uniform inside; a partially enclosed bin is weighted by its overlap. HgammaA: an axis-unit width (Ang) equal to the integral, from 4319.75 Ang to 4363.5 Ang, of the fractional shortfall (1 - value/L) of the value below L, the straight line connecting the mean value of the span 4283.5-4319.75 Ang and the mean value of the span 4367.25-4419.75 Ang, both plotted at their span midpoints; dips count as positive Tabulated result 2.2 Ang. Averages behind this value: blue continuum 12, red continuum 12.8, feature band 11.7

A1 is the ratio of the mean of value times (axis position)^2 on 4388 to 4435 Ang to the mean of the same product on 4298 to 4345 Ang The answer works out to 1.18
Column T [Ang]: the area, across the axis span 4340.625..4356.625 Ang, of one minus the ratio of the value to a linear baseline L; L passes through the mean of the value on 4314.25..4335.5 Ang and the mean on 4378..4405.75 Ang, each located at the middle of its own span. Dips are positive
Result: 1.4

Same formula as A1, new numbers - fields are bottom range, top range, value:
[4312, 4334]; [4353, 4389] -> 1.06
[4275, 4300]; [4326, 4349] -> 0.90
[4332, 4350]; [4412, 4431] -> 1.27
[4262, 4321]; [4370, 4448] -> 1.10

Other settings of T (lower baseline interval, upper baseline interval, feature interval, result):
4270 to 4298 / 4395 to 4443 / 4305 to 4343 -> 3.44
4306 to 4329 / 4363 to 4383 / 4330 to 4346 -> 2.45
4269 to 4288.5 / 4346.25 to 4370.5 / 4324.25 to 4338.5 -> 1.03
